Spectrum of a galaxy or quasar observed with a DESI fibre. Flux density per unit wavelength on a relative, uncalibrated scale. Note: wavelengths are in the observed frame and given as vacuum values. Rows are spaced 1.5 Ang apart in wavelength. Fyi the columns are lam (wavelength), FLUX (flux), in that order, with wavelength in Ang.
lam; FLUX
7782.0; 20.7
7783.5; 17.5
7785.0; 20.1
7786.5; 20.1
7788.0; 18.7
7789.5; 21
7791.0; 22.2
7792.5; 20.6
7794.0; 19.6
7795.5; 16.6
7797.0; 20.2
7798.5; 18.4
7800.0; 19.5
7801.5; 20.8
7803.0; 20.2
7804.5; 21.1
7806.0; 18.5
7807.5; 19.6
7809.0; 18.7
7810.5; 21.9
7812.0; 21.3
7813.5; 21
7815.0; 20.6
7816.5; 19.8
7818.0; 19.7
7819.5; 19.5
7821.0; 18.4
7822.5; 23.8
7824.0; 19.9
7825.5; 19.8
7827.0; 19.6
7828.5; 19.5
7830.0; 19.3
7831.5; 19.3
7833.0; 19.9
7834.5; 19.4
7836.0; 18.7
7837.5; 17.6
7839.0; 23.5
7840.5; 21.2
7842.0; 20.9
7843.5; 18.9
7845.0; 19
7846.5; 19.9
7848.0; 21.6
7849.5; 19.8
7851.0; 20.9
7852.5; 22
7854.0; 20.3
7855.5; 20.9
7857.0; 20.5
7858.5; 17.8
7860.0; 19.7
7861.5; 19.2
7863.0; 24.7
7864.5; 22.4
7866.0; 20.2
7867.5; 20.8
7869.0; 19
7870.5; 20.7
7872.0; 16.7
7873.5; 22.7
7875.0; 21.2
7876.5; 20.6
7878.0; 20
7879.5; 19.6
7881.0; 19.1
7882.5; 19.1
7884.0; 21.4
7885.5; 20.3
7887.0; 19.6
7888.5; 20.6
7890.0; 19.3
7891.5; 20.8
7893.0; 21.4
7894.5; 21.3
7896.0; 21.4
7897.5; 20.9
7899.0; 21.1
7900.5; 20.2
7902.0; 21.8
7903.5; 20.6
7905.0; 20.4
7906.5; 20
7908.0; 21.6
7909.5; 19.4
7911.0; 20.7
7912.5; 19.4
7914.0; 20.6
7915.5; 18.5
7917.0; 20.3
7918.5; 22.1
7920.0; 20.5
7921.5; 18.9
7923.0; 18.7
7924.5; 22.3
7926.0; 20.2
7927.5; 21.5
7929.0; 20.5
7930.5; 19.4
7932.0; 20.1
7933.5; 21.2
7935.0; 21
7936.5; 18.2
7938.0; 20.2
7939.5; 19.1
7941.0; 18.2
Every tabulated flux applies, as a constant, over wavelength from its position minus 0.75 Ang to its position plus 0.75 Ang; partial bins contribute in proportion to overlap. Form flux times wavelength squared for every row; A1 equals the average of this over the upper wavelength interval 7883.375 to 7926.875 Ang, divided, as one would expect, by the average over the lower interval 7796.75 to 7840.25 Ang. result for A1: 1.05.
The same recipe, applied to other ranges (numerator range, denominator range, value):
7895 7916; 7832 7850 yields 1.04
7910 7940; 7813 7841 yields 1.03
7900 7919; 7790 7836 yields 1.05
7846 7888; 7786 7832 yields 1.04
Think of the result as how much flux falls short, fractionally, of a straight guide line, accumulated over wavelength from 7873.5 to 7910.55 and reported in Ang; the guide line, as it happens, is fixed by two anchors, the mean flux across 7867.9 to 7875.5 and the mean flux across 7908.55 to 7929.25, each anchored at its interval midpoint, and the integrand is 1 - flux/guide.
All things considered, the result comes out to -0.7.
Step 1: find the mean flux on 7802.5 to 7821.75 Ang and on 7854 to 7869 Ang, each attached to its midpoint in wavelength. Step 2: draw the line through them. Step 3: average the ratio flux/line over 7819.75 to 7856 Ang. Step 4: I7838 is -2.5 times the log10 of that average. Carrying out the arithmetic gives 0.01 mag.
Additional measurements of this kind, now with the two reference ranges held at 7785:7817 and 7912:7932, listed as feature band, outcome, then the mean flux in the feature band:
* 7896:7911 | -0.03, 20.7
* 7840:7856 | -0.02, 20.5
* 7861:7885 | -0.02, 20.5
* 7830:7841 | 0.01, 19.9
